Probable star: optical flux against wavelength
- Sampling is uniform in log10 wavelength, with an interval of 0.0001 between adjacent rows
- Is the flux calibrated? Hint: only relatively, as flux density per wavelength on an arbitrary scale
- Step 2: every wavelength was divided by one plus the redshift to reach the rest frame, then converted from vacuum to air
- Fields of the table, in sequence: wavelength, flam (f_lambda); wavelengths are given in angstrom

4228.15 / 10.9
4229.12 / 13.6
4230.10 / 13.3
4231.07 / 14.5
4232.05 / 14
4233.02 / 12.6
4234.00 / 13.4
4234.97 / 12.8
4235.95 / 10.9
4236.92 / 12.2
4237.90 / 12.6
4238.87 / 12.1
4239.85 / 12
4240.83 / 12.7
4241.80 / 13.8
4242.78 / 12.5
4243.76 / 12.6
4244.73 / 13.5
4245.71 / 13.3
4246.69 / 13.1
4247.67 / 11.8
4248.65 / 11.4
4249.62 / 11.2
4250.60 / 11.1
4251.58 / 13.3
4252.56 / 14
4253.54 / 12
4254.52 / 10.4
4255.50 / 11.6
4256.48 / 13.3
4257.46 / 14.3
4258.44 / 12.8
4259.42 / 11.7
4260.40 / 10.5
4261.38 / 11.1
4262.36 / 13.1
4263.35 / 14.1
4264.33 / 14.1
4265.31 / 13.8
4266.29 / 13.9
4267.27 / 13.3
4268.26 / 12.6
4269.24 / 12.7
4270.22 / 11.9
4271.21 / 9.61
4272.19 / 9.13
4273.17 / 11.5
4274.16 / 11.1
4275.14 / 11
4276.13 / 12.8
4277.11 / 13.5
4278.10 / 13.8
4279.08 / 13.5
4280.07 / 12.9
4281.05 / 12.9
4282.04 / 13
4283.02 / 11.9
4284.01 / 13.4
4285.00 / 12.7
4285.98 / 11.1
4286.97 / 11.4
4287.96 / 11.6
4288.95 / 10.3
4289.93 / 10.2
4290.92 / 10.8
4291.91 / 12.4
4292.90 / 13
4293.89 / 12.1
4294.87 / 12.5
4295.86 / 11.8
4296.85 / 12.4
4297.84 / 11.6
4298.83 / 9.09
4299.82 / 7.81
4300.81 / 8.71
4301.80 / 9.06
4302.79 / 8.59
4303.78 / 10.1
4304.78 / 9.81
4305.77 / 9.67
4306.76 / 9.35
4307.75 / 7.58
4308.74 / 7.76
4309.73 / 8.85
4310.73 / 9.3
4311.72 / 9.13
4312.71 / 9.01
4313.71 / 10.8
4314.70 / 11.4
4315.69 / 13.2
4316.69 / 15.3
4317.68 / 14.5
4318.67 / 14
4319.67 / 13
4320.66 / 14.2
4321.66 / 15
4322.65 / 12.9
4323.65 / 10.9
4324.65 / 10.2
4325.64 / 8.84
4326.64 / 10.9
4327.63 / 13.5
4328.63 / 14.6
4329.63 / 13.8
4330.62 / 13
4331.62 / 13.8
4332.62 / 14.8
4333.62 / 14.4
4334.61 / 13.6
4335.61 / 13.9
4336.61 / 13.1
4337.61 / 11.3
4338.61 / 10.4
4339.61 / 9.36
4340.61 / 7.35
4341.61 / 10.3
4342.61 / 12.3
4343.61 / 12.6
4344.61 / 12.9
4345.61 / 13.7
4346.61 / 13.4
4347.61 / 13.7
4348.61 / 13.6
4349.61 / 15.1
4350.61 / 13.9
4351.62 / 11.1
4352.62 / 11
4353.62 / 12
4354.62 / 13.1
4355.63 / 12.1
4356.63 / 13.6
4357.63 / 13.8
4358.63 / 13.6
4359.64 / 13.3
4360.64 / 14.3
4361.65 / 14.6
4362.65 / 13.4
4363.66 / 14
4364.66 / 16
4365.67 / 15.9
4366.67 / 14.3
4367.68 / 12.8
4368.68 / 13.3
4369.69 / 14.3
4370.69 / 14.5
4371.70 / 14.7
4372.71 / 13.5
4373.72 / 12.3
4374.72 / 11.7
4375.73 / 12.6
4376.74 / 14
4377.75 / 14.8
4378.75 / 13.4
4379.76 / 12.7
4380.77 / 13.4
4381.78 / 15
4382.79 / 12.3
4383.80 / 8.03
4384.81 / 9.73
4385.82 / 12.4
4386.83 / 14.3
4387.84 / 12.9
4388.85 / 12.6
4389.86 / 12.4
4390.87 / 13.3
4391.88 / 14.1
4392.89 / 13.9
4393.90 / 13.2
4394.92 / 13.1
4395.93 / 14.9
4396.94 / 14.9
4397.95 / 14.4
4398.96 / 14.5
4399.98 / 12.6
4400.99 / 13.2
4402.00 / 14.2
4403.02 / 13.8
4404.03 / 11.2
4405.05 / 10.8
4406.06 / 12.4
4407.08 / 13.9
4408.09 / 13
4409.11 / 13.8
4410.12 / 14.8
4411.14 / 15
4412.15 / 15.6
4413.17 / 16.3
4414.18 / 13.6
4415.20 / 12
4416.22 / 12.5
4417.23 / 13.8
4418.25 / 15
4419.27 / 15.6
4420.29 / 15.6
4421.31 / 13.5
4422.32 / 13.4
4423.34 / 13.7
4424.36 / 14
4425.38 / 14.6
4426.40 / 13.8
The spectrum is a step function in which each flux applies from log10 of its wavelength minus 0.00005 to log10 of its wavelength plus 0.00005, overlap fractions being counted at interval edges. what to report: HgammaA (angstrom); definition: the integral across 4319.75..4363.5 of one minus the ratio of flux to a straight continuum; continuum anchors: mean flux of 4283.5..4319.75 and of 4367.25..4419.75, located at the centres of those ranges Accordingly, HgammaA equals -2.8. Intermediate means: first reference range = 10.9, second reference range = 13.4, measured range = 12.7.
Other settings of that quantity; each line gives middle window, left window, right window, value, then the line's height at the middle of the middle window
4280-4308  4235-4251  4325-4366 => 3.67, 12.6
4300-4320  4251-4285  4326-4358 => 3.49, 12.6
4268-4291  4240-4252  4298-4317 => -1.96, 11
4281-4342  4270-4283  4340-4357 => 3.84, 12.2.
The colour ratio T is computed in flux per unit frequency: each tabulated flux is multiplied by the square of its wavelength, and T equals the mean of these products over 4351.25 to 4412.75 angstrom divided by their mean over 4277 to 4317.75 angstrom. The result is 1.3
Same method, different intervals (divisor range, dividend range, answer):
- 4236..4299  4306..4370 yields 1.06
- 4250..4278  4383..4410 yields 1.12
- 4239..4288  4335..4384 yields 1.10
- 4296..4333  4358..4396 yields 1.22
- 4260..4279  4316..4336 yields 1.10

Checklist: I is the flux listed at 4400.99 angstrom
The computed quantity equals 13.2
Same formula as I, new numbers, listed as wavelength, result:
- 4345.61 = 13.7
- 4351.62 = 11.1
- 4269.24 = 12.7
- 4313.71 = 10.8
